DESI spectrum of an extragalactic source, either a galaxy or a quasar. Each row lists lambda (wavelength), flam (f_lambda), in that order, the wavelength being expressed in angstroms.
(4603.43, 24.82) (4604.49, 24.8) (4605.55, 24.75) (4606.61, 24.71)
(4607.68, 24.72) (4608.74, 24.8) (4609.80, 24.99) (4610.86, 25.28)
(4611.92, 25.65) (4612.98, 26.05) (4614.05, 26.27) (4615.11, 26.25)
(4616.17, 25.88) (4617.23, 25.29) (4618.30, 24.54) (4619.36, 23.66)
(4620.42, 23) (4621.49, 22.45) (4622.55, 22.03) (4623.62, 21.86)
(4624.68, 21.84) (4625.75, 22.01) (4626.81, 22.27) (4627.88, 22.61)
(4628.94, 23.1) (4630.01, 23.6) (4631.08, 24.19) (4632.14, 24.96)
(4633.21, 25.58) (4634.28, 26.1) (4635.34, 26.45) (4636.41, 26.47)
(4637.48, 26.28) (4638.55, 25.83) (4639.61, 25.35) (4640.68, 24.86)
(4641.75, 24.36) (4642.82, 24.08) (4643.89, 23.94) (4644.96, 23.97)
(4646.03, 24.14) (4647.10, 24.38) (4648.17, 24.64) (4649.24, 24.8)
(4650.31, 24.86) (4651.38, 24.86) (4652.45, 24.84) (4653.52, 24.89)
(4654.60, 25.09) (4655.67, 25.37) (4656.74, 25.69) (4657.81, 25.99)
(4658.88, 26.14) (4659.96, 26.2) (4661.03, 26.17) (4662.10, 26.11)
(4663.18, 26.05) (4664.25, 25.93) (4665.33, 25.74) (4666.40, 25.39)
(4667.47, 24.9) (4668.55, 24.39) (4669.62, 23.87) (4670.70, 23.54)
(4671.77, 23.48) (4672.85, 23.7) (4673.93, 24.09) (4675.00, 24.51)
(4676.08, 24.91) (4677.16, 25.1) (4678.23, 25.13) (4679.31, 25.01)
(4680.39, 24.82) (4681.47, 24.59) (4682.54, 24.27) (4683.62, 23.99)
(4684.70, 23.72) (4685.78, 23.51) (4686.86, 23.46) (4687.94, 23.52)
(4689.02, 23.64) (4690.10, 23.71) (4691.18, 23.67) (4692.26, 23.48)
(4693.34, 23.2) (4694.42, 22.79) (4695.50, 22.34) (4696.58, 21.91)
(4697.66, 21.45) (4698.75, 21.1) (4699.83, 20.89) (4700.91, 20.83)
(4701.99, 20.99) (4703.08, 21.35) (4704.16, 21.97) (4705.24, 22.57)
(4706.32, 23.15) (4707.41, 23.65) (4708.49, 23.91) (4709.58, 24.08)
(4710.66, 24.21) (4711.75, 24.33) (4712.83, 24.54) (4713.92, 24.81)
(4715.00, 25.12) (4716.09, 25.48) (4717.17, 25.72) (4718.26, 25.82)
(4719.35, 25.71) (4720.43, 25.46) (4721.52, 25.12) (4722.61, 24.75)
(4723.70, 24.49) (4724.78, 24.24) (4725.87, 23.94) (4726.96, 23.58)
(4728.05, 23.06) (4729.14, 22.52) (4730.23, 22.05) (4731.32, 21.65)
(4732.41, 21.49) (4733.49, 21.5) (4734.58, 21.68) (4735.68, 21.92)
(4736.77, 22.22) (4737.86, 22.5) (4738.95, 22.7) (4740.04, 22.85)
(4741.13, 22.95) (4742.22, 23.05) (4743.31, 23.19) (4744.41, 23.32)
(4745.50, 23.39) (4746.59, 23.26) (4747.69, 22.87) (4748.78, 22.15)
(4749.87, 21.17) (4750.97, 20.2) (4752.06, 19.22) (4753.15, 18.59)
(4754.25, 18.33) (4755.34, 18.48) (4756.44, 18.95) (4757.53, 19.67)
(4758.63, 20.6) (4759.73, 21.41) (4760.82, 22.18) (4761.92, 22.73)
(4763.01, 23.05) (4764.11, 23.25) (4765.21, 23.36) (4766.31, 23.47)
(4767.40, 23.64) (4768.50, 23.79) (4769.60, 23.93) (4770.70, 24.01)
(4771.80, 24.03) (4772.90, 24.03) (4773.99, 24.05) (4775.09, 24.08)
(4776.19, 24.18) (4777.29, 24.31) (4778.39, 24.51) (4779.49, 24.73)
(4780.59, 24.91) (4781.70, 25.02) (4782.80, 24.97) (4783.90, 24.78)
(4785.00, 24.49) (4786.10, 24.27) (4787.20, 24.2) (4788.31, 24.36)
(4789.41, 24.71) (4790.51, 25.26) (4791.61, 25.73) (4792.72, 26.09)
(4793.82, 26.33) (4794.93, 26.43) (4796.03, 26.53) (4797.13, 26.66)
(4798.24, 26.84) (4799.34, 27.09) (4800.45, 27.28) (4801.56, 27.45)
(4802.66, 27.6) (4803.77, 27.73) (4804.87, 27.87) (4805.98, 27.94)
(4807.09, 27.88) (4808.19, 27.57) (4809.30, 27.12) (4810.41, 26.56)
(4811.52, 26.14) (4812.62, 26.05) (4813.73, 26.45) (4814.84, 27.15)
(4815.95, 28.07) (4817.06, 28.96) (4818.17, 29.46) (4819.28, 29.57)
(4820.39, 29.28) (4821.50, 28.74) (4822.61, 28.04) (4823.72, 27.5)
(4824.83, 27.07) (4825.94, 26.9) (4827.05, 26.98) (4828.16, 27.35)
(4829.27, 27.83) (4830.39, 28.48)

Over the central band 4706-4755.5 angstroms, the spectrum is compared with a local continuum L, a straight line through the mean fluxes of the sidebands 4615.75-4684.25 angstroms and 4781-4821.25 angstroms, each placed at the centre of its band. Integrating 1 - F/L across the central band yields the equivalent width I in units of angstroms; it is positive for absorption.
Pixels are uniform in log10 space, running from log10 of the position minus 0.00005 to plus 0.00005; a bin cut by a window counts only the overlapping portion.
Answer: 5.1 angstroms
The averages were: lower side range 24.6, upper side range 26.7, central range 23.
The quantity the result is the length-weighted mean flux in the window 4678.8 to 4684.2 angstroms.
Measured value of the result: 24.5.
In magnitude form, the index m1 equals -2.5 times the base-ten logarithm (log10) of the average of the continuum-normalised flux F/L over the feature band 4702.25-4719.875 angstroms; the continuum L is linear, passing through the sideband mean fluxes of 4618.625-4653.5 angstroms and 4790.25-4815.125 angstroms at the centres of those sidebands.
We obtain 0.06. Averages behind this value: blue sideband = 24.2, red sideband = 26.9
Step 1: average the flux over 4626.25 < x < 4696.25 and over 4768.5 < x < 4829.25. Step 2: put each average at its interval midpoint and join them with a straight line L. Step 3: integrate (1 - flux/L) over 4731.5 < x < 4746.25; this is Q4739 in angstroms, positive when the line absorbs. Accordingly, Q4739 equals 1.8 angstroms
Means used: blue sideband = 24.6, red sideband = 26.3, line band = 22.5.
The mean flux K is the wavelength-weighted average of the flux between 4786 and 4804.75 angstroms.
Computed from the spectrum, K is 26.2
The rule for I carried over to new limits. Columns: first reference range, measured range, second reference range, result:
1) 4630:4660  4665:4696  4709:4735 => 0.65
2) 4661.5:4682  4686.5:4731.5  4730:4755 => -0.48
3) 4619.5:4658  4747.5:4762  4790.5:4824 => 3.34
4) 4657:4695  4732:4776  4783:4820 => 6.25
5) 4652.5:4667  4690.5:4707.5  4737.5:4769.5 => 1.37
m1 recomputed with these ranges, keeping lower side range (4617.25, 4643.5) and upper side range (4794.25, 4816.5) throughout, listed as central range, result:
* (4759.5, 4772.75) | 0.14 mag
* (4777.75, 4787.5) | 0.09 mag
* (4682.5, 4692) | 0.06 mag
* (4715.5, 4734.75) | 0.08 mag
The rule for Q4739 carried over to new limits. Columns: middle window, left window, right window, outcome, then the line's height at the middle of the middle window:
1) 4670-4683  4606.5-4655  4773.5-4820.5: 0.3 angstroms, 25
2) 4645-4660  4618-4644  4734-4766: -0.9 angstroms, 23.6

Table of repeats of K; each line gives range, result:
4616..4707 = 24.1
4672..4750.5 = 23.4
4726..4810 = 23.8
